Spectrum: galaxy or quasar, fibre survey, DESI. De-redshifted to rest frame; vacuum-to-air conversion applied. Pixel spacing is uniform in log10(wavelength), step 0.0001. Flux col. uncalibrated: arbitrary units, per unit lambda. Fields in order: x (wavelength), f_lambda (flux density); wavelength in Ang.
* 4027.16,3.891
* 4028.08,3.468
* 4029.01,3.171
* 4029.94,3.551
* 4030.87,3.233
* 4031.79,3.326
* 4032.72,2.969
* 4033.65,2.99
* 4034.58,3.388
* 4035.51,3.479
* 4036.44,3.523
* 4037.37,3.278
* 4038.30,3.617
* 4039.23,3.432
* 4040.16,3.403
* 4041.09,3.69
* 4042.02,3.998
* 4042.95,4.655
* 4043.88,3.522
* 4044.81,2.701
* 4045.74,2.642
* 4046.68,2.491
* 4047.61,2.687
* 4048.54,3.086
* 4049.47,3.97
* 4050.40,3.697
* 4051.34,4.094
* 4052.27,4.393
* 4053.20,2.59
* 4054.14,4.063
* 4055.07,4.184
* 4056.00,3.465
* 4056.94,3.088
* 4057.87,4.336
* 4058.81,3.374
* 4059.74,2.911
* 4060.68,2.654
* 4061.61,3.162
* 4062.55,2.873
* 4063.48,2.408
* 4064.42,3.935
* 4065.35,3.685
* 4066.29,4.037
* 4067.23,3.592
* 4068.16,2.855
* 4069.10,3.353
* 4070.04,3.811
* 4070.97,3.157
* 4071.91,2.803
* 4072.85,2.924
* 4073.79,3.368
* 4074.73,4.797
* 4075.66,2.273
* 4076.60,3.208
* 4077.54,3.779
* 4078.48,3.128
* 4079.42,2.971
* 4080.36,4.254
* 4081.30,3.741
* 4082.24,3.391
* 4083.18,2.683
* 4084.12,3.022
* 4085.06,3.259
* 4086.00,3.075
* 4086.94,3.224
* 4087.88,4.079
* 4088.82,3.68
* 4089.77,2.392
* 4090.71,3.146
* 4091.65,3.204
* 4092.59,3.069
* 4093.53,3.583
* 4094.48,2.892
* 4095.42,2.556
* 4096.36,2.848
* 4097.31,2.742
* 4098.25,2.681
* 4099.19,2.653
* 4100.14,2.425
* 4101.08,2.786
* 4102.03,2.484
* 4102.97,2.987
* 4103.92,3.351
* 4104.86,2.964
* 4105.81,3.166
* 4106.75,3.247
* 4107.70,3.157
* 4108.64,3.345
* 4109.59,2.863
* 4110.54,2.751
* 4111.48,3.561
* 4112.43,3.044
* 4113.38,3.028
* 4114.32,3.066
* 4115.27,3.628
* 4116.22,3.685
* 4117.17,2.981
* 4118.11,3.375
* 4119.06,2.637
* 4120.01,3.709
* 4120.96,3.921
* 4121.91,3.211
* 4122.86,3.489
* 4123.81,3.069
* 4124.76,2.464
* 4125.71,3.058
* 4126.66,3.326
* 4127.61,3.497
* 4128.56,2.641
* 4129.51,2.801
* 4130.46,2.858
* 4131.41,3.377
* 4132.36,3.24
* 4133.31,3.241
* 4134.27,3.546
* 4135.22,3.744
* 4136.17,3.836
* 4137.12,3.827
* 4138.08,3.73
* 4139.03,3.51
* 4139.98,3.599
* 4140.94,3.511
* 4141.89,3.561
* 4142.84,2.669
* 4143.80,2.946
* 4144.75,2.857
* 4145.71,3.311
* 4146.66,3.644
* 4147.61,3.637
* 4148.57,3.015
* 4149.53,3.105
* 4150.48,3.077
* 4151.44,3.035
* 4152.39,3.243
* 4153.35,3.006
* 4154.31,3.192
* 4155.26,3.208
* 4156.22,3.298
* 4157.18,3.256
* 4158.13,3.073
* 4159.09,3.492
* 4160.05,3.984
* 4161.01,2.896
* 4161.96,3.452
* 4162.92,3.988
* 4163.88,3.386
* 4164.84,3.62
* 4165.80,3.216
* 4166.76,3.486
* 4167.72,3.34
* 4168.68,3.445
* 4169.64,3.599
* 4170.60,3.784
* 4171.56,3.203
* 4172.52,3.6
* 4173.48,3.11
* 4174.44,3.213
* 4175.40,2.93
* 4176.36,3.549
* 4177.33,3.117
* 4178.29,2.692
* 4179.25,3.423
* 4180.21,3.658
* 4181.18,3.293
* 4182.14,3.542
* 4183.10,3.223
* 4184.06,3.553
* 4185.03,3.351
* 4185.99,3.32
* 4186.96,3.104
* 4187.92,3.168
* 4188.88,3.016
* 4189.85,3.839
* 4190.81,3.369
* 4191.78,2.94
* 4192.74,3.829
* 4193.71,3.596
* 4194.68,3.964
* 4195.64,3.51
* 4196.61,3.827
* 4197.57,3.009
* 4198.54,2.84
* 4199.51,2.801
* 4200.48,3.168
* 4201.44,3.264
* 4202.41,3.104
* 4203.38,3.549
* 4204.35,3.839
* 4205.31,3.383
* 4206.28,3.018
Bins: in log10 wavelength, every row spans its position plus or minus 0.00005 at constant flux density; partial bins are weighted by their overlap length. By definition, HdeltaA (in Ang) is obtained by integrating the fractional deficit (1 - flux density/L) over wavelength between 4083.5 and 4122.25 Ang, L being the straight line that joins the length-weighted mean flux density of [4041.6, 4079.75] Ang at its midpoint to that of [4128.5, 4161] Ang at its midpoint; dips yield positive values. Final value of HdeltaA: 2.7 Ang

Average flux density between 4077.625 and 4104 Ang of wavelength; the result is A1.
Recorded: 3.09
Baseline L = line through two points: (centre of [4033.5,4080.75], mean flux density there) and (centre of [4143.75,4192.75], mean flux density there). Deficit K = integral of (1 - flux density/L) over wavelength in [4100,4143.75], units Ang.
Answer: 1.8 Ang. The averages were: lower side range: 3.41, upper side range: 3.32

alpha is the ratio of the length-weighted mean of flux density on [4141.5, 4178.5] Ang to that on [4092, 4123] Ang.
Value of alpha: 1.07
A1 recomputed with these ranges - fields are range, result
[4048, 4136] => 3.25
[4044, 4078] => 3.35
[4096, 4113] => 2.95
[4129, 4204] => 3.34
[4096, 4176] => 3.23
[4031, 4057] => 3.45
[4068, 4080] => 3.28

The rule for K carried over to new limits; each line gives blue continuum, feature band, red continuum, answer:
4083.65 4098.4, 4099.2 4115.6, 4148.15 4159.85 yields 0.46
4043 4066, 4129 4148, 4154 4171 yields 0.25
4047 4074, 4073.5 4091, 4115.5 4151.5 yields 0.11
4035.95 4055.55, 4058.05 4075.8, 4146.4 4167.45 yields 0.91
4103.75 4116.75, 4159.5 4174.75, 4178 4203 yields -0.78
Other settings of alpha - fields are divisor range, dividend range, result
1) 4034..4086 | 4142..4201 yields 0.98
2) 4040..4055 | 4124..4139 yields 0.94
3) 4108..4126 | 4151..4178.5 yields 1.04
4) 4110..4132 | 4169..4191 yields 1.05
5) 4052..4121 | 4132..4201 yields 1.04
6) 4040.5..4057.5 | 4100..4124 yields 0.90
